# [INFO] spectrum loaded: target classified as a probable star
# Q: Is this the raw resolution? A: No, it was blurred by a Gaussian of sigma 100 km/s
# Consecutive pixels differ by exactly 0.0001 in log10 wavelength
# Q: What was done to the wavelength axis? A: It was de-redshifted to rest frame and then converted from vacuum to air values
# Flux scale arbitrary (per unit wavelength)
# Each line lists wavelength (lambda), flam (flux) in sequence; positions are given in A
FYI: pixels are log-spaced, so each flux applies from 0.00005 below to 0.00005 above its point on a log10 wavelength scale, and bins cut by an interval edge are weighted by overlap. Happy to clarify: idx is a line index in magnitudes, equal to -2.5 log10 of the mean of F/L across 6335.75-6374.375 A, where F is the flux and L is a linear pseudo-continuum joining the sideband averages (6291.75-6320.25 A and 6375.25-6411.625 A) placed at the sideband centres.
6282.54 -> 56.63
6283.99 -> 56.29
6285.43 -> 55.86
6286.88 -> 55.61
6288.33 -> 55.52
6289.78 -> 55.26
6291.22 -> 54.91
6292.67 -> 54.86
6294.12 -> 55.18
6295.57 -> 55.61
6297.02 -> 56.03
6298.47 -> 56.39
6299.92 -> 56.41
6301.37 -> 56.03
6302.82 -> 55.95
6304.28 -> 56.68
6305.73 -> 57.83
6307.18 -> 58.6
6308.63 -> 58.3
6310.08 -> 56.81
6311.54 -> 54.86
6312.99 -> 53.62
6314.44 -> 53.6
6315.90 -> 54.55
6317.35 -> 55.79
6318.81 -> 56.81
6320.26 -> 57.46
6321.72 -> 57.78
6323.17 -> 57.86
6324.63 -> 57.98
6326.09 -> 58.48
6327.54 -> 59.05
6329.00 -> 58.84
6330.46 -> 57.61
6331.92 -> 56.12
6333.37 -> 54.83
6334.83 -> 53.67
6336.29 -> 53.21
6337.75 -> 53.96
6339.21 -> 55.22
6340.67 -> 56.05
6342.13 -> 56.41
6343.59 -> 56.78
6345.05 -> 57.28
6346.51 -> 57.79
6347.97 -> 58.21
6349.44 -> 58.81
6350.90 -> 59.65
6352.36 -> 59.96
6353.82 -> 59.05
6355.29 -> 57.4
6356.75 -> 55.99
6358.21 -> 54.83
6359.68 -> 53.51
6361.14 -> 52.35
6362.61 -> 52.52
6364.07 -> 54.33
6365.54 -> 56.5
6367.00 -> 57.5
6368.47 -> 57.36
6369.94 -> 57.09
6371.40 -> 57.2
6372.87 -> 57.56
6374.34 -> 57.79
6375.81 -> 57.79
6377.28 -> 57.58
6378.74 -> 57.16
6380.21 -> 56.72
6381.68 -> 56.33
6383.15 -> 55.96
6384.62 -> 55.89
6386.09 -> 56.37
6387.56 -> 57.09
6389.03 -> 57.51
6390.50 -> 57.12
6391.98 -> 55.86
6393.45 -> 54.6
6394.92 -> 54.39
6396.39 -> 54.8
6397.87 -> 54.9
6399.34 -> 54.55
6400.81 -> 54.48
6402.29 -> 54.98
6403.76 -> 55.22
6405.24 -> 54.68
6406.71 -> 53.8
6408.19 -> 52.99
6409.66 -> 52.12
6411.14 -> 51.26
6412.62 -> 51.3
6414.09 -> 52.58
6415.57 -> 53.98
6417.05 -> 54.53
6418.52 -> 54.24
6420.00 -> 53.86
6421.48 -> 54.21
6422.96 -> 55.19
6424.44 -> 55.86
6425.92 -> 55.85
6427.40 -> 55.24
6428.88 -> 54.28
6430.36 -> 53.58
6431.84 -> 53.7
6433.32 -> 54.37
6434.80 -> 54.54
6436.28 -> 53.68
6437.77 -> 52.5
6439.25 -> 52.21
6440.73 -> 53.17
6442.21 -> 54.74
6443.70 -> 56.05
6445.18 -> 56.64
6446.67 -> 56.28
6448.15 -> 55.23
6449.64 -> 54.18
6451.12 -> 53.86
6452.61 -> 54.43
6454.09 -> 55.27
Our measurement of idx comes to -0.02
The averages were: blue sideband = 56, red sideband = 55.4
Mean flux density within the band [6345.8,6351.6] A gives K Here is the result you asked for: 58.6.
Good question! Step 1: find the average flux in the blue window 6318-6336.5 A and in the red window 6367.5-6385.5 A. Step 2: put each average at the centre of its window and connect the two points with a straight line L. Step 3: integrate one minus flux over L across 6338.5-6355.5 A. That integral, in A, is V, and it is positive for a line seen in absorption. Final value -0.2 A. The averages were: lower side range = 57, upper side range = 57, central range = 57.7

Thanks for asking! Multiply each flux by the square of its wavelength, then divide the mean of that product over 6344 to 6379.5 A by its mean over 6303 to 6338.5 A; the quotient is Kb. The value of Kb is 1.02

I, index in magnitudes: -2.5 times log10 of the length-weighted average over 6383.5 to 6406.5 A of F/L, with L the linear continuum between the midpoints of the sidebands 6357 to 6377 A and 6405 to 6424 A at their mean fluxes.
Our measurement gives -0.02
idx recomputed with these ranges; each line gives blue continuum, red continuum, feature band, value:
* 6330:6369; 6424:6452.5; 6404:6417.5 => 0.040 mag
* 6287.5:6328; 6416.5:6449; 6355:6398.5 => -0.014 mag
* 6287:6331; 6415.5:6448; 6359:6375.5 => -0.006 mag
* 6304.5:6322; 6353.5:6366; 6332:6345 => 0.007 mag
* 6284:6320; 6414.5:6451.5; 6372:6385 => -0.037 mag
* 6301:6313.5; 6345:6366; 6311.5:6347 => 0.006 mag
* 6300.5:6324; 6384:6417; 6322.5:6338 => -0.010 mag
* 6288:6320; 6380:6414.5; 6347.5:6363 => -0.025 mag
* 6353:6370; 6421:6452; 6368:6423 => -0.002 mag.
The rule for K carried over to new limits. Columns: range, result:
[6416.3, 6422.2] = 54.2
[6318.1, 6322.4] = 57.4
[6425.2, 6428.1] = 55.5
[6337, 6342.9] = 55.4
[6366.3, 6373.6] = 57.3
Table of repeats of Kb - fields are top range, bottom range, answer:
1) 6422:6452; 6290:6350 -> 1.00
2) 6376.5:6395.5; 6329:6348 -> 1.02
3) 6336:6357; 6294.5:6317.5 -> 1.03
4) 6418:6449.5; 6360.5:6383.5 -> 0.99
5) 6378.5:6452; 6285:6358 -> 1.00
